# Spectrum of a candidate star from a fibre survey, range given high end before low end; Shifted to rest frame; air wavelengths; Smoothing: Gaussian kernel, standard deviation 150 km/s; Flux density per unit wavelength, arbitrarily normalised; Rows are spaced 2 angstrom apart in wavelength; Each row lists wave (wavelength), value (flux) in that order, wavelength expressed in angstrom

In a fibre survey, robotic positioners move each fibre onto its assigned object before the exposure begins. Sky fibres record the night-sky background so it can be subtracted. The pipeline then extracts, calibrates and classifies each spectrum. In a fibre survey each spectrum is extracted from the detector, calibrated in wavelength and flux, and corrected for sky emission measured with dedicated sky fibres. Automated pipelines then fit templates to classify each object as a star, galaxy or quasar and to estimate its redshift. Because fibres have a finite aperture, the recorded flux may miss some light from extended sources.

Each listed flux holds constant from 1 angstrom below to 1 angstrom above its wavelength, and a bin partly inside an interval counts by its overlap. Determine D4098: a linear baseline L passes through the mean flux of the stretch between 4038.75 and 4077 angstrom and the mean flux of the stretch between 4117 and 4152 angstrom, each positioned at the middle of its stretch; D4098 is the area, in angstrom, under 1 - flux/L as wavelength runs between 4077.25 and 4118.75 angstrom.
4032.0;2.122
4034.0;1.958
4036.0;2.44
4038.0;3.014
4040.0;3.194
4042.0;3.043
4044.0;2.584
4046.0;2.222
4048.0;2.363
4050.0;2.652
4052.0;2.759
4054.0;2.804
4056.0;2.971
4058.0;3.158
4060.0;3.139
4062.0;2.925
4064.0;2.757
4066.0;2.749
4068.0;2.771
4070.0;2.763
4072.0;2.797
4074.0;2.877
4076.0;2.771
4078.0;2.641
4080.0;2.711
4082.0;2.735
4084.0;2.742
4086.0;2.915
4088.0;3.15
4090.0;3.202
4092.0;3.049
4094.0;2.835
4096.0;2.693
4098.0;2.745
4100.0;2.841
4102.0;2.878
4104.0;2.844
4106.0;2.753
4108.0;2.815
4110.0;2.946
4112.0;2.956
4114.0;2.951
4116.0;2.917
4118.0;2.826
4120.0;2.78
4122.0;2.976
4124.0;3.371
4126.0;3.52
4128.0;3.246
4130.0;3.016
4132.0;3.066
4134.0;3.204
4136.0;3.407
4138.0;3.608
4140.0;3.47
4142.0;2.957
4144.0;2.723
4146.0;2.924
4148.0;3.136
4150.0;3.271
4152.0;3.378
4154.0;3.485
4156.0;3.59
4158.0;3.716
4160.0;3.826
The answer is 1.7 angstrom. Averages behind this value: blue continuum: 2.81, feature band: 2.87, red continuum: 3.15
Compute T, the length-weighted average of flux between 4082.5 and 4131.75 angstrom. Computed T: 2.96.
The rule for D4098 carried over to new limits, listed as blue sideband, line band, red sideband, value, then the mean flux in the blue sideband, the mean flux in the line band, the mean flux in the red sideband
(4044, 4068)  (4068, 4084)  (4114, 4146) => 0.59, 2.76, 2.76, 3.13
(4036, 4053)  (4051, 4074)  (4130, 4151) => -0.62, 2.71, 2.87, 3.17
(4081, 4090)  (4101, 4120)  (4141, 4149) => 0.36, 2.92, 2.87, 2.94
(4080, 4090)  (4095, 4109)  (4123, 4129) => 1.37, 2.9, 2.8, 3.38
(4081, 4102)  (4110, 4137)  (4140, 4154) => -0.57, 2.89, 3.09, 3.12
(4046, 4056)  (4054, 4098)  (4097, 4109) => -2.43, 2.63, 2.87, 2.81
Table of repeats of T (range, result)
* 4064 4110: 2.83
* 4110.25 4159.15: 3.19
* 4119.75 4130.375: 3.19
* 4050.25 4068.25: 2.89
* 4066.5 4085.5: 2.76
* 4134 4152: 3.2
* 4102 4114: 2.87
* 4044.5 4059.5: 2.71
